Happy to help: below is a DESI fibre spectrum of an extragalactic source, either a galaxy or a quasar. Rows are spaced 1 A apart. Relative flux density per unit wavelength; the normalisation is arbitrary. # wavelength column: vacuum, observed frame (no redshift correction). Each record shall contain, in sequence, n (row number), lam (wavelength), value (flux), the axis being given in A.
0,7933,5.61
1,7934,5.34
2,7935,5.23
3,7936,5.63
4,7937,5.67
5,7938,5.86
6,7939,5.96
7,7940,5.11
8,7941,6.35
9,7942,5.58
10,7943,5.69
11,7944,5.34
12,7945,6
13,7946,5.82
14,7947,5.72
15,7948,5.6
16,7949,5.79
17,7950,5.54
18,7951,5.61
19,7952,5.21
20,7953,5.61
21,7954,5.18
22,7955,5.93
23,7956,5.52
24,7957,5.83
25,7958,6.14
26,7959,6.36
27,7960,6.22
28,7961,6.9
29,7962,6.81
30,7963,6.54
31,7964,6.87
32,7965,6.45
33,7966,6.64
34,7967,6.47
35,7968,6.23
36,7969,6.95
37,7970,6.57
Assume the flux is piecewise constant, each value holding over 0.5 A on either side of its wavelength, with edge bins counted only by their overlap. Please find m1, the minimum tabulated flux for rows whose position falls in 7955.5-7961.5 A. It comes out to 5.52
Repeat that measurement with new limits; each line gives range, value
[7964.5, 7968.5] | 6.23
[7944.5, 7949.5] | 5.6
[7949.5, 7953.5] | 5.21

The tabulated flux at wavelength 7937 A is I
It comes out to 5.67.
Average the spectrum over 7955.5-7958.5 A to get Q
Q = 5.83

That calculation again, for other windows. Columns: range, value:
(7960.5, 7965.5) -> 6.71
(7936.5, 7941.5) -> 5.79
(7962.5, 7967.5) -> 6.59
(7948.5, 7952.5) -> 5.54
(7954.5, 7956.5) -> 5.72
